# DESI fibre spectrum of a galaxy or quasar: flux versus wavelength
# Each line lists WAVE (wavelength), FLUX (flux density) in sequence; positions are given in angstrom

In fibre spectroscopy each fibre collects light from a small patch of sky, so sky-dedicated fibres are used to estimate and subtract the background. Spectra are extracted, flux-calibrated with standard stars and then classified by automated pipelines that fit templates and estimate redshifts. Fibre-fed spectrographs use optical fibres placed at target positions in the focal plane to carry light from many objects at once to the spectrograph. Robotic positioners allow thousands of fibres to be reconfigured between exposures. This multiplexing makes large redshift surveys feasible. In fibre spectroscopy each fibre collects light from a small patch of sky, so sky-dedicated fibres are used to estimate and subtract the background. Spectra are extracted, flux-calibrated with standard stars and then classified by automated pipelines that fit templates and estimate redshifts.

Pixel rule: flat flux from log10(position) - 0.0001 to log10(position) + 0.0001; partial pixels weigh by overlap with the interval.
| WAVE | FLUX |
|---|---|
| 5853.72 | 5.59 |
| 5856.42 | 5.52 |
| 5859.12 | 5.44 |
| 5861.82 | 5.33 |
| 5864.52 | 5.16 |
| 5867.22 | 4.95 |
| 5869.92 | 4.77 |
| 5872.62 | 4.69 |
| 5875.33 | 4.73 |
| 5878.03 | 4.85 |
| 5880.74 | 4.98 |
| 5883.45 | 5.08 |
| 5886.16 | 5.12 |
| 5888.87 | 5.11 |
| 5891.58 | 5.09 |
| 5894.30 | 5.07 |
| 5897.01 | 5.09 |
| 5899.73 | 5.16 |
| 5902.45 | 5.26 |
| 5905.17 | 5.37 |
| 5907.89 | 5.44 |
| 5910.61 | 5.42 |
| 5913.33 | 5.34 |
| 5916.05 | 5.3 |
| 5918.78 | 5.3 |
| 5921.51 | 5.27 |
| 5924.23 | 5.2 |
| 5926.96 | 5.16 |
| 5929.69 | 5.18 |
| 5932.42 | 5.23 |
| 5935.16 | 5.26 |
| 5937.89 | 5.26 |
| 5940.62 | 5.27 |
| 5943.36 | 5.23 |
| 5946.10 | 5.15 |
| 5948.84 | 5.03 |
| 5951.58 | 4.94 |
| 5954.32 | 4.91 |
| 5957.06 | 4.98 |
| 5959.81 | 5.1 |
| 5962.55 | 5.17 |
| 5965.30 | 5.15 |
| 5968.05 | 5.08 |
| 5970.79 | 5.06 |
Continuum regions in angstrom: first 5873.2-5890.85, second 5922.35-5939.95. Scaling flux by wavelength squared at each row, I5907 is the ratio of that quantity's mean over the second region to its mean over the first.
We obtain 1.1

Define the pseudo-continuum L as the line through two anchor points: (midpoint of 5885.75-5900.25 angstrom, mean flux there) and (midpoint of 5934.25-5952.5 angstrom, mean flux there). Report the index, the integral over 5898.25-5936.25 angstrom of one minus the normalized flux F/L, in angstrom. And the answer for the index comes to -1.1 angstrom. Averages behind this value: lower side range 5.1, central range 5.28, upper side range 5.17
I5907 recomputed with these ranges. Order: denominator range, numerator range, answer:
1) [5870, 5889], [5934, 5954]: 1.07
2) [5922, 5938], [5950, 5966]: 0.97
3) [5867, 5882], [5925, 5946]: 1.11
